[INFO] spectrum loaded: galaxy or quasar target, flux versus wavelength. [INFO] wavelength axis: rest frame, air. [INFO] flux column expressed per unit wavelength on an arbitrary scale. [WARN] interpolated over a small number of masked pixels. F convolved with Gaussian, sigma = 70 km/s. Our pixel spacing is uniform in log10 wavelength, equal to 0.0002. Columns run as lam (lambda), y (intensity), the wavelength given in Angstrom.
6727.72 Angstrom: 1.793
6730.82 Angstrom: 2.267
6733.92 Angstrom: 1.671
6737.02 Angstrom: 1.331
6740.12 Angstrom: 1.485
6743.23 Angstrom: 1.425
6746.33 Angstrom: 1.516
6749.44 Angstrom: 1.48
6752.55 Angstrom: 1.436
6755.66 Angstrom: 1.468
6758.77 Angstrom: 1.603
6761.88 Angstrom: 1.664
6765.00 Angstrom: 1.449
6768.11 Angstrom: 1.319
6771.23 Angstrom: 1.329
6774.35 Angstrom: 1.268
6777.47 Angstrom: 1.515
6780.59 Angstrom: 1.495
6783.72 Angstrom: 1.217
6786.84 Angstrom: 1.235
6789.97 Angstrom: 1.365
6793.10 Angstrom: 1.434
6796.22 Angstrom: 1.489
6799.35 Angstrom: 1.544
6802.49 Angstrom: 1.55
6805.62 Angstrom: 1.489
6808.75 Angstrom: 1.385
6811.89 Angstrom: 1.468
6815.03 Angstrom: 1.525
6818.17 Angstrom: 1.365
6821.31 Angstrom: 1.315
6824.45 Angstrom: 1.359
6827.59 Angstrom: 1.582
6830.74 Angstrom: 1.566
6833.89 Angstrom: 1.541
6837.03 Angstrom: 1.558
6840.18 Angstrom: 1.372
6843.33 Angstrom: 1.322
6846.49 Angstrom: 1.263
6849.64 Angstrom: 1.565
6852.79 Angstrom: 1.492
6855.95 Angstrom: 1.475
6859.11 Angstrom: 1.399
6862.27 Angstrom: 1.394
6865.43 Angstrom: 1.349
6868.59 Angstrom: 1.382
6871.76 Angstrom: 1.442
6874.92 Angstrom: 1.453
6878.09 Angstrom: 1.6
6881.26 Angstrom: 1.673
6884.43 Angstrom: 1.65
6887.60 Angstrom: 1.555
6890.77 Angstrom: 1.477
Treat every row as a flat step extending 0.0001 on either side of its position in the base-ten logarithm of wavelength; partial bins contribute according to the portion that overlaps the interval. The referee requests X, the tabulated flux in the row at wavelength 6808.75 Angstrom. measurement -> 1.385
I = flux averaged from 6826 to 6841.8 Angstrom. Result 1.52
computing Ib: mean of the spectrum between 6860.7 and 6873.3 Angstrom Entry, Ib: 1.39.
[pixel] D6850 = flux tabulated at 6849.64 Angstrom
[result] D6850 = 1.565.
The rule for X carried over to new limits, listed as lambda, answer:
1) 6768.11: 1.319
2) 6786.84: 1.235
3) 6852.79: 1.492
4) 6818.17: 1.365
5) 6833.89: 1.541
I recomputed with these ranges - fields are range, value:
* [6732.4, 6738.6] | 1.5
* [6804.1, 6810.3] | 1.44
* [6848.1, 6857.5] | 1.51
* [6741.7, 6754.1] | 1.46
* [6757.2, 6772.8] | 1.47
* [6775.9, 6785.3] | 1.41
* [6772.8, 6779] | 1.39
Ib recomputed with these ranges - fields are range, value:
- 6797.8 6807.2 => 1.53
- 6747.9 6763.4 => 1.53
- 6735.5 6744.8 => 1.41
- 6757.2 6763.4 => 1.63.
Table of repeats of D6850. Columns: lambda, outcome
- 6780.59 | 1.495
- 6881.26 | 1.673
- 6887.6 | 1.555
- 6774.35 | 1.268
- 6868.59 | 1.382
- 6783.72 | 1.217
